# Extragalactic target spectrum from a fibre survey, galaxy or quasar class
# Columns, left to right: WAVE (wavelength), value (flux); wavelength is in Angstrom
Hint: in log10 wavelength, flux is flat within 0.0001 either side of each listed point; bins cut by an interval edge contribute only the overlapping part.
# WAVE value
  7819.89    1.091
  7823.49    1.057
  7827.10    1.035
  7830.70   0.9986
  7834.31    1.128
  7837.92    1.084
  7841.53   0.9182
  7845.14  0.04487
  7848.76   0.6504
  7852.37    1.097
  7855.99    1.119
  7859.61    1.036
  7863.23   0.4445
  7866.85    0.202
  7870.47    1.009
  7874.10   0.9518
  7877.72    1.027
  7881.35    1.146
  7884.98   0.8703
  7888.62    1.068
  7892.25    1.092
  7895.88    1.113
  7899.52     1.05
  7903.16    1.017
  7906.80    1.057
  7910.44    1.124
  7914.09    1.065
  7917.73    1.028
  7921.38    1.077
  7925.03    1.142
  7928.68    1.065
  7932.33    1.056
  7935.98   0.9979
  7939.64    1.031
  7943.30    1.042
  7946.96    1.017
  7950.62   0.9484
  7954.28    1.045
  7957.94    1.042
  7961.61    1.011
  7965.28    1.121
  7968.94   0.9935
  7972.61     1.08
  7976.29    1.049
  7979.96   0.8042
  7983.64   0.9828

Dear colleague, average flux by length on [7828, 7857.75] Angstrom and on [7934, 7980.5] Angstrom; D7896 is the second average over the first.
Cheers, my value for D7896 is 1.15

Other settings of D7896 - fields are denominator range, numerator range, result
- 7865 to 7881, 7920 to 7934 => 1.31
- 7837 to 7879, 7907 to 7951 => 1.33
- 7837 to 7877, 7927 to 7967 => 1.33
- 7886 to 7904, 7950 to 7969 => 0.98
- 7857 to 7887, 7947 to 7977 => 1.22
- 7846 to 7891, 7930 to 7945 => 1.19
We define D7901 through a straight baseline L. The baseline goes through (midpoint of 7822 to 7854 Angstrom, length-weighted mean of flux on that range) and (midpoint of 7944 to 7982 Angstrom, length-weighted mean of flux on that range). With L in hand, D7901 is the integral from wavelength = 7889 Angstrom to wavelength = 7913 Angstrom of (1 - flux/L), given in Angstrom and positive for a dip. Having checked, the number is -3.2 Angstrom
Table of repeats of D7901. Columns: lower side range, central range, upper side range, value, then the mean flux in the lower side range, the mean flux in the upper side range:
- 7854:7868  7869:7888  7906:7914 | -3.3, 0.729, 1.09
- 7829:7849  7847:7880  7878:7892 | 3.1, 0.814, 1.03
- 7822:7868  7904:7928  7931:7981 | -3.1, 0.839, 1.02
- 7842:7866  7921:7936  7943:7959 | -2.0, 0.721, 1.02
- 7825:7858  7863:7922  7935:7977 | -0.8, 0.899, 1.03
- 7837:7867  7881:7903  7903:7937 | -2.6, 0.752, 1.07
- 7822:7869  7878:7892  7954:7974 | -2.0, 0.831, 1.05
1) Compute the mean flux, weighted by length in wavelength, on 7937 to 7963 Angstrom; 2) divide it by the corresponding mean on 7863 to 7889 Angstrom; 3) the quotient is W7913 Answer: 1.20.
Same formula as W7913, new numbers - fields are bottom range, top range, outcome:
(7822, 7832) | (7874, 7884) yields 1.01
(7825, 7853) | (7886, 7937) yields 1.24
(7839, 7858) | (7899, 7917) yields 1.36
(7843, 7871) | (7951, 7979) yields 1.50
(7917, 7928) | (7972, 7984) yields 0.89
